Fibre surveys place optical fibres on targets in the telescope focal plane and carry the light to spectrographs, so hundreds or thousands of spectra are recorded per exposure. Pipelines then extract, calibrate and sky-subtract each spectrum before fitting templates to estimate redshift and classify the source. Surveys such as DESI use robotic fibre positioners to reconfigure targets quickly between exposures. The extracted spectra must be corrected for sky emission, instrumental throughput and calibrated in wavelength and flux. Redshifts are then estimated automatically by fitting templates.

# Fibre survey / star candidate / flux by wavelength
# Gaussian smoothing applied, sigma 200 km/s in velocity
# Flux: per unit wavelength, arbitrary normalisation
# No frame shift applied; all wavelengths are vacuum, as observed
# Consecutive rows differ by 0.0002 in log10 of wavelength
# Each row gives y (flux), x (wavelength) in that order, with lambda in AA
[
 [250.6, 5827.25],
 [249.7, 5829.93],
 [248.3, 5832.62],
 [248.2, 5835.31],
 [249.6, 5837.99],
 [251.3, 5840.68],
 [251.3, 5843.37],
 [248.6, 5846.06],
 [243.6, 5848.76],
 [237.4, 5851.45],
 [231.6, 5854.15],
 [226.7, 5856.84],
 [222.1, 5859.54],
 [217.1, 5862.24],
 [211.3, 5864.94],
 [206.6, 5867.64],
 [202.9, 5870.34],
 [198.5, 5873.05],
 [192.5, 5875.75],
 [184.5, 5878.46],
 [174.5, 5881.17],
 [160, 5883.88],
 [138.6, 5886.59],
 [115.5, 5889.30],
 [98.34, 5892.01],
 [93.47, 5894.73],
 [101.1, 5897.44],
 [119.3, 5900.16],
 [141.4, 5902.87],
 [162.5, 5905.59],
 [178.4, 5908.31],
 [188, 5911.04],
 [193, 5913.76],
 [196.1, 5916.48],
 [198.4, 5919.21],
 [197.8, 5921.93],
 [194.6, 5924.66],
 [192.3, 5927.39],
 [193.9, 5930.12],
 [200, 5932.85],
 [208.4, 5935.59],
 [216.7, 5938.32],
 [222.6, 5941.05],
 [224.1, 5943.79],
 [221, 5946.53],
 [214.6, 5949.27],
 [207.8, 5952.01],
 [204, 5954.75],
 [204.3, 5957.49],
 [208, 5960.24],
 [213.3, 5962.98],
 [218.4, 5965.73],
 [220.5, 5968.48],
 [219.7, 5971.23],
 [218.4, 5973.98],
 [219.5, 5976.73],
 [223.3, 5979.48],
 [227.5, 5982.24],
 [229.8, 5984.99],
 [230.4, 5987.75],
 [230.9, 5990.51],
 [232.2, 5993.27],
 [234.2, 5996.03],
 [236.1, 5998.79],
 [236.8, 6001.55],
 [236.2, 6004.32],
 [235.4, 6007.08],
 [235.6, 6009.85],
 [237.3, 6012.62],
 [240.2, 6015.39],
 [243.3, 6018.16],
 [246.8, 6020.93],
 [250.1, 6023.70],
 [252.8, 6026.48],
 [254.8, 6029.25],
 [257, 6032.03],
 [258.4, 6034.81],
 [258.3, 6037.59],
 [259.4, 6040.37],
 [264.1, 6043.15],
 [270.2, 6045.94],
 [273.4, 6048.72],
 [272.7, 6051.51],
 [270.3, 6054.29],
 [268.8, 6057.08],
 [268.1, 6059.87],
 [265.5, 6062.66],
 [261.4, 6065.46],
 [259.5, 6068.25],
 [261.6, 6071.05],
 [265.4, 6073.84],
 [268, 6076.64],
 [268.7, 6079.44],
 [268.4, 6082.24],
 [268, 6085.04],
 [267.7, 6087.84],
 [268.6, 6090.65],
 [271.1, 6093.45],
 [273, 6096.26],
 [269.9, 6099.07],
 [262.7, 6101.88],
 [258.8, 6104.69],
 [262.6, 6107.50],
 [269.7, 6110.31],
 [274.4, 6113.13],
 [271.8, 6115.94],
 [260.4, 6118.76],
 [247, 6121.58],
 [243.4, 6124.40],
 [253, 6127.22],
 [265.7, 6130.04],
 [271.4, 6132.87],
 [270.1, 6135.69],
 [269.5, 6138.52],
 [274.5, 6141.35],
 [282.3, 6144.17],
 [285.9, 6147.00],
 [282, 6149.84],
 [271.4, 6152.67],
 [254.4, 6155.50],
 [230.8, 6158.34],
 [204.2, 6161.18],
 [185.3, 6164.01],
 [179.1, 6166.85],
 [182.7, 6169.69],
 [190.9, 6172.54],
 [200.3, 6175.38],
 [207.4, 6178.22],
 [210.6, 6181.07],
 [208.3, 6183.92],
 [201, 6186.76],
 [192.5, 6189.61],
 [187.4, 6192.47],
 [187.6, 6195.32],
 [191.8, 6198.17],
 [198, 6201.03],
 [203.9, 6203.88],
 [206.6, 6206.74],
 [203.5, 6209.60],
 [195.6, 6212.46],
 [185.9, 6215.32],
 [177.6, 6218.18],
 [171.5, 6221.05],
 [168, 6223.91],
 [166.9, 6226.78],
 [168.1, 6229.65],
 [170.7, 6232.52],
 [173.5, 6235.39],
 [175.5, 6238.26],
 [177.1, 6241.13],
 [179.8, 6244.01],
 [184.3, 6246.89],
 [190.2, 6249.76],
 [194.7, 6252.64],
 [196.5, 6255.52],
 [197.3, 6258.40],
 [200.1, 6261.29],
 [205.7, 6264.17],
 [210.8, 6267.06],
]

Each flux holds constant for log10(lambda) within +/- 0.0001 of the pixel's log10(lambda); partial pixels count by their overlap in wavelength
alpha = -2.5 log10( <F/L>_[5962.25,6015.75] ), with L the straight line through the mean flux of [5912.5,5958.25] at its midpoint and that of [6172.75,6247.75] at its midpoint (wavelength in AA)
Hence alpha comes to -0.14 mag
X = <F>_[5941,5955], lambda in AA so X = 216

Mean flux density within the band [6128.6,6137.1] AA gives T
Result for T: 269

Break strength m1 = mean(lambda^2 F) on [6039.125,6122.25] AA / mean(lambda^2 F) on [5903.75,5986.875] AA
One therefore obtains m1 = 1.3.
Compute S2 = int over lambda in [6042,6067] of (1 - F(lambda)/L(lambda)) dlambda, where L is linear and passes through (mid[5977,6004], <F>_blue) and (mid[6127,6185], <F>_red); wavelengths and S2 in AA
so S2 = -3.76 AA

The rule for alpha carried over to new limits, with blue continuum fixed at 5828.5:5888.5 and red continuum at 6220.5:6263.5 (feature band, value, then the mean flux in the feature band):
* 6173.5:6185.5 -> -0.10 mag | 206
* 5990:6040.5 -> -0.20 mag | 244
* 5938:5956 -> -0.04 mag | 216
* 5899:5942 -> 0.13 mag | 188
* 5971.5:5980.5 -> -0.07 mag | 220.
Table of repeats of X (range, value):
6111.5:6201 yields 233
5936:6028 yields 227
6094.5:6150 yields 267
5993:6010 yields 235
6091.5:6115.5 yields 268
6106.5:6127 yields 261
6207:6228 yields 183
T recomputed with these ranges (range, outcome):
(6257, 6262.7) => 198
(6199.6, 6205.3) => 201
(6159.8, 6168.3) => 190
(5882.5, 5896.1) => 121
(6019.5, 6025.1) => 248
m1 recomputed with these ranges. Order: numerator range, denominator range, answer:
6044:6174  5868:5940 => 1.61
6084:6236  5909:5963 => 1.20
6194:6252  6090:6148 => 0.71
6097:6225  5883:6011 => 1.23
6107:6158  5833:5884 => 1.32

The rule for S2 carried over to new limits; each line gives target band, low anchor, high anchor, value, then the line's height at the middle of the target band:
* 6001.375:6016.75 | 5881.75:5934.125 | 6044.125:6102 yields -0.7 AA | 227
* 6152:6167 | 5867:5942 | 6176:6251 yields -3.0 AA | 185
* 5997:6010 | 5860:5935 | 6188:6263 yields -4.3 AA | 177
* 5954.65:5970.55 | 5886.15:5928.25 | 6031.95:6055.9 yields -0.9 AA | 201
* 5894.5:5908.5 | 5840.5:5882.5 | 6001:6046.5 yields 5.8 AA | 226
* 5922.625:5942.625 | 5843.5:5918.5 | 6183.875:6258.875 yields -2.3 AA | 183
